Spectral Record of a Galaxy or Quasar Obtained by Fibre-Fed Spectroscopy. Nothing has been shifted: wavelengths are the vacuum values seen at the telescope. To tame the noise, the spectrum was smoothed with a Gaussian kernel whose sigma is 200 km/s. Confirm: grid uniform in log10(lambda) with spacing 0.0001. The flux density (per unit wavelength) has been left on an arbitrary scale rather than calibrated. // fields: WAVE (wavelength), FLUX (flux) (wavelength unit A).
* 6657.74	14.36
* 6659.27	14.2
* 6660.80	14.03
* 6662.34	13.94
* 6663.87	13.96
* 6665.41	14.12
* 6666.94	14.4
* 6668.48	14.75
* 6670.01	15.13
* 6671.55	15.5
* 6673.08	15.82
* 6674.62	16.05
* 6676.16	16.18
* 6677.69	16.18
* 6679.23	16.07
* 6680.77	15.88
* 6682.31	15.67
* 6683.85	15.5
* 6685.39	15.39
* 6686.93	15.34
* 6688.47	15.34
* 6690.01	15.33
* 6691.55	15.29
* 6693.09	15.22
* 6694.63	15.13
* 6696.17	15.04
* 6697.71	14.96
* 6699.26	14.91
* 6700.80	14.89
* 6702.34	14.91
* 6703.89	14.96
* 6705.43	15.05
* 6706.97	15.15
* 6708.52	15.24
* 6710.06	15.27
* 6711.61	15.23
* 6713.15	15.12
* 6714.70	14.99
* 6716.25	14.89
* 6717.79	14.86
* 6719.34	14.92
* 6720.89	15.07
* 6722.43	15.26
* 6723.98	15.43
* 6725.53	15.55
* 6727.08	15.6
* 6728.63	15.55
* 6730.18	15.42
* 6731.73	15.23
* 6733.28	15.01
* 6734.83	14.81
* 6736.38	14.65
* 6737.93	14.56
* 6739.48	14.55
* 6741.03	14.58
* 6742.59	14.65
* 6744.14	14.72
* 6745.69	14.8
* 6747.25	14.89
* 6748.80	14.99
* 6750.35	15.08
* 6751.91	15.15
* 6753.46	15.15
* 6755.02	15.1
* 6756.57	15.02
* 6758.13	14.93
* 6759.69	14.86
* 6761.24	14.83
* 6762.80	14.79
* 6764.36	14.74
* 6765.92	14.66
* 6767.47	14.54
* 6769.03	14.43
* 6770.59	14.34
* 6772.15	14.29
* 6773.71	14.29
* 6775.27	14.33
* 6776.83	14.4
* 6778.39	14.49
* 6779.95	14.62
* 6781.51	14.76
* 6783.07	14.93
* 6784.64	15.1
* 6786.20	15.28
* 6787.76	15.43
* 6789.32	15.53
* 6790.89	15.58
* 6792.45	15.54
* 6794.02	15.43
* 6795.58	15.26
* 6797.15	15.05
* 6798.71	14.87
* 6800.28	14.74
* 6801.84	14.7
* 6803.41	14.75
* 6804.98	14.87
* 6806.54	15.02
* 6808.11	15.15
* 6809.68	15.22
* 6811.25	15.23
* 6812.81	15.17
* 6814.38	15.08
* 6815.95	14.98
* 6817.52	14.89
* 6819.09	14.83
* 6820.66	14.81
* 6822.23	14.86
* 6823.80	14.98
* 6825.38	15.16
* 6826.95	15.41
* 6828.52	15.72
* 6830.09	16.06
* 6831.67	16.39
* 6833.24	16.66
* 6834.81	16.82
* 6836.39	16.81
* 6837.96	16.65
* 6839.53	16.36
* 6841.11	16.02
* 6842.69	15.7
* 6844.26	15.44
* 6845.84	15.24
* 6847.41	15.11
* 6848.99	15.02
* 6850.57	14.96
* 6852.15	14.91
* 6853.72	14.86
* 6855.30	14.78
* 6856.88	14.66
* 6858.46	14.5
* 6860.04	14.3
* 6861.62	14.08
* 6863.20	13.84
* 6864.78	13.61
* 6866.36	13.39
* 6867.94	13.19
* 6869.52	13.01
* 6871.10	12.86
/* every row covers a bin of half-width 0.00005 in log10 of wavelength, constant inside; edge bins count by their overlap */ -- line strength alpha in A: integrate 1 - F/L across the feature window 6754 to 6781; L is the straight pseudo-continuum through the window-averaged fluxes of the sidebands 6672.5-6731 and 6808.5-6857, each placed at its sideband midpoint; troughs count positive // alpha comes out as 1.3 A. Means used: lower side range 15.3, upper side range 15.5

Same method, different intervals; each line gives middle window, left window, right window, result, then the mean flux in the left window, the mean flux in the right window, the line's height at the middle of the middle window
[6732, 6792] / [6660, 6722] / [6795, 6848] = 1.9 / 15.1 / 15.4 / 15.3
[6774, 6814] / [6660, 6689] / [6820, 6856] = 1.3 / 15.2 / 15.6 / 15.5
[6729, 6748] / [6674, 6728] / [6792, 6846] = 0.6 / 15.3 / 15.4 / 15.3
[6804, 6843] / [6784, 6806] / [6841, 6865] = -1.5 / 15.2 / 14.8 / 15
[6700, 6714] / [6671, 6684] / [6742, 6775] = 0.4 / 15.9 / 14.8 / 15.5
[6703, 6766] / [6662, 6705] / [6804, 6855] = 1.2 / 15.2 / 15.4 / 15.3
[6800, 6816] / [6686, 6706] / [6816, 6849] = 0.6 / 15.1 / 15.7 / 15.6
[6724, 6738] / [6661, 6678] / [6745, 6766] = -0.2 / 15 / 14.9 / 15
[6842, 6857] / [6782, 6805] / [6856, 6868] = -0.9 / 15.1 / 14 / 14.2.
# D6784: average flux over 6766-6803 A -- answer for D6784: 14.9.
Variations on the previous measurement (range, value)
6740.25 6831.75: 15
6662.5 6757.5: 15.1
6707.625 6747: 15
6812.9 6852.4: 15.6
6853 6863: 14.5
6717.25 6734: 15.3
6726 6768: 14.9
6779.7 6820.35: 15.1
